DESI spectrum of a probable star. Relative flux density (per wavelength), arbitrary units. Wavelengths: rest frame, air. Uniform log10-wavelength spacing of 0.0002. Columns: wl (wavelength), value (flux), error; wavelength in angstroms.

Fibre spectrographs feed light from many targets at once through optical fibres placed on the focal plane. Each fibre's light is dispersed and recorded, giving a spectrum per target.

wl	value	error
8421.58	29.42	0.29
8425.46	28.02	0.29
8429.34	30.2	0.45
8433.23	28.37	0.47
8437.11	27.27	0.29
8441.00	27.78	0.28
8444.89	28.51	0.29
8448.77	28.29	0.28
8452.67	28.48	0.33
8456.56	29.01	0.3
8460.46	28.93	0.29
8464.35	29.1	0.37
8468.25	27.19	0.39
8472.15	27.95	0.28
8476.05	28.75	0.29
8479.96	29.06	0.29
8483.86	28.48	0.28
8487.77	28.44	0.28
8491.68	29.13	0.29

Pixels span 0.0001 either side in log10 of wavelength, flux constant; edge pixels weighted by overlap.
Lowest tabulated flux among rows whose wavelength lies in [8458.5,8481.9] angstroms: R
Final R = 27.19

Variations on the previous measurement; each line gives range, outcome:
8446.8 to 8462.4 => 28.29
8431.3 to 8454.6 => 27.27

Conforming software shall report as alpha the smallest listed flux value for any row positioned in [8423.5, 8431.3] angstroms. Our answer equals 28.02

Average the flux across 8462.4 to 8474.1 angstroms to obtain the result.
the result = 28.1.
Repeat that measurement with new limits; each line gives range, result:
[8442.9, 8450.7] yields 28.4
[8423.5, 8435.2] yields 28.9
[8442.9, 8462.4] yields 28.6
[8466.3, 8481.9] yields 28.2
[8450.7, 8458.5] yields 28.7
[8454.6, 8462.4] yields 29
